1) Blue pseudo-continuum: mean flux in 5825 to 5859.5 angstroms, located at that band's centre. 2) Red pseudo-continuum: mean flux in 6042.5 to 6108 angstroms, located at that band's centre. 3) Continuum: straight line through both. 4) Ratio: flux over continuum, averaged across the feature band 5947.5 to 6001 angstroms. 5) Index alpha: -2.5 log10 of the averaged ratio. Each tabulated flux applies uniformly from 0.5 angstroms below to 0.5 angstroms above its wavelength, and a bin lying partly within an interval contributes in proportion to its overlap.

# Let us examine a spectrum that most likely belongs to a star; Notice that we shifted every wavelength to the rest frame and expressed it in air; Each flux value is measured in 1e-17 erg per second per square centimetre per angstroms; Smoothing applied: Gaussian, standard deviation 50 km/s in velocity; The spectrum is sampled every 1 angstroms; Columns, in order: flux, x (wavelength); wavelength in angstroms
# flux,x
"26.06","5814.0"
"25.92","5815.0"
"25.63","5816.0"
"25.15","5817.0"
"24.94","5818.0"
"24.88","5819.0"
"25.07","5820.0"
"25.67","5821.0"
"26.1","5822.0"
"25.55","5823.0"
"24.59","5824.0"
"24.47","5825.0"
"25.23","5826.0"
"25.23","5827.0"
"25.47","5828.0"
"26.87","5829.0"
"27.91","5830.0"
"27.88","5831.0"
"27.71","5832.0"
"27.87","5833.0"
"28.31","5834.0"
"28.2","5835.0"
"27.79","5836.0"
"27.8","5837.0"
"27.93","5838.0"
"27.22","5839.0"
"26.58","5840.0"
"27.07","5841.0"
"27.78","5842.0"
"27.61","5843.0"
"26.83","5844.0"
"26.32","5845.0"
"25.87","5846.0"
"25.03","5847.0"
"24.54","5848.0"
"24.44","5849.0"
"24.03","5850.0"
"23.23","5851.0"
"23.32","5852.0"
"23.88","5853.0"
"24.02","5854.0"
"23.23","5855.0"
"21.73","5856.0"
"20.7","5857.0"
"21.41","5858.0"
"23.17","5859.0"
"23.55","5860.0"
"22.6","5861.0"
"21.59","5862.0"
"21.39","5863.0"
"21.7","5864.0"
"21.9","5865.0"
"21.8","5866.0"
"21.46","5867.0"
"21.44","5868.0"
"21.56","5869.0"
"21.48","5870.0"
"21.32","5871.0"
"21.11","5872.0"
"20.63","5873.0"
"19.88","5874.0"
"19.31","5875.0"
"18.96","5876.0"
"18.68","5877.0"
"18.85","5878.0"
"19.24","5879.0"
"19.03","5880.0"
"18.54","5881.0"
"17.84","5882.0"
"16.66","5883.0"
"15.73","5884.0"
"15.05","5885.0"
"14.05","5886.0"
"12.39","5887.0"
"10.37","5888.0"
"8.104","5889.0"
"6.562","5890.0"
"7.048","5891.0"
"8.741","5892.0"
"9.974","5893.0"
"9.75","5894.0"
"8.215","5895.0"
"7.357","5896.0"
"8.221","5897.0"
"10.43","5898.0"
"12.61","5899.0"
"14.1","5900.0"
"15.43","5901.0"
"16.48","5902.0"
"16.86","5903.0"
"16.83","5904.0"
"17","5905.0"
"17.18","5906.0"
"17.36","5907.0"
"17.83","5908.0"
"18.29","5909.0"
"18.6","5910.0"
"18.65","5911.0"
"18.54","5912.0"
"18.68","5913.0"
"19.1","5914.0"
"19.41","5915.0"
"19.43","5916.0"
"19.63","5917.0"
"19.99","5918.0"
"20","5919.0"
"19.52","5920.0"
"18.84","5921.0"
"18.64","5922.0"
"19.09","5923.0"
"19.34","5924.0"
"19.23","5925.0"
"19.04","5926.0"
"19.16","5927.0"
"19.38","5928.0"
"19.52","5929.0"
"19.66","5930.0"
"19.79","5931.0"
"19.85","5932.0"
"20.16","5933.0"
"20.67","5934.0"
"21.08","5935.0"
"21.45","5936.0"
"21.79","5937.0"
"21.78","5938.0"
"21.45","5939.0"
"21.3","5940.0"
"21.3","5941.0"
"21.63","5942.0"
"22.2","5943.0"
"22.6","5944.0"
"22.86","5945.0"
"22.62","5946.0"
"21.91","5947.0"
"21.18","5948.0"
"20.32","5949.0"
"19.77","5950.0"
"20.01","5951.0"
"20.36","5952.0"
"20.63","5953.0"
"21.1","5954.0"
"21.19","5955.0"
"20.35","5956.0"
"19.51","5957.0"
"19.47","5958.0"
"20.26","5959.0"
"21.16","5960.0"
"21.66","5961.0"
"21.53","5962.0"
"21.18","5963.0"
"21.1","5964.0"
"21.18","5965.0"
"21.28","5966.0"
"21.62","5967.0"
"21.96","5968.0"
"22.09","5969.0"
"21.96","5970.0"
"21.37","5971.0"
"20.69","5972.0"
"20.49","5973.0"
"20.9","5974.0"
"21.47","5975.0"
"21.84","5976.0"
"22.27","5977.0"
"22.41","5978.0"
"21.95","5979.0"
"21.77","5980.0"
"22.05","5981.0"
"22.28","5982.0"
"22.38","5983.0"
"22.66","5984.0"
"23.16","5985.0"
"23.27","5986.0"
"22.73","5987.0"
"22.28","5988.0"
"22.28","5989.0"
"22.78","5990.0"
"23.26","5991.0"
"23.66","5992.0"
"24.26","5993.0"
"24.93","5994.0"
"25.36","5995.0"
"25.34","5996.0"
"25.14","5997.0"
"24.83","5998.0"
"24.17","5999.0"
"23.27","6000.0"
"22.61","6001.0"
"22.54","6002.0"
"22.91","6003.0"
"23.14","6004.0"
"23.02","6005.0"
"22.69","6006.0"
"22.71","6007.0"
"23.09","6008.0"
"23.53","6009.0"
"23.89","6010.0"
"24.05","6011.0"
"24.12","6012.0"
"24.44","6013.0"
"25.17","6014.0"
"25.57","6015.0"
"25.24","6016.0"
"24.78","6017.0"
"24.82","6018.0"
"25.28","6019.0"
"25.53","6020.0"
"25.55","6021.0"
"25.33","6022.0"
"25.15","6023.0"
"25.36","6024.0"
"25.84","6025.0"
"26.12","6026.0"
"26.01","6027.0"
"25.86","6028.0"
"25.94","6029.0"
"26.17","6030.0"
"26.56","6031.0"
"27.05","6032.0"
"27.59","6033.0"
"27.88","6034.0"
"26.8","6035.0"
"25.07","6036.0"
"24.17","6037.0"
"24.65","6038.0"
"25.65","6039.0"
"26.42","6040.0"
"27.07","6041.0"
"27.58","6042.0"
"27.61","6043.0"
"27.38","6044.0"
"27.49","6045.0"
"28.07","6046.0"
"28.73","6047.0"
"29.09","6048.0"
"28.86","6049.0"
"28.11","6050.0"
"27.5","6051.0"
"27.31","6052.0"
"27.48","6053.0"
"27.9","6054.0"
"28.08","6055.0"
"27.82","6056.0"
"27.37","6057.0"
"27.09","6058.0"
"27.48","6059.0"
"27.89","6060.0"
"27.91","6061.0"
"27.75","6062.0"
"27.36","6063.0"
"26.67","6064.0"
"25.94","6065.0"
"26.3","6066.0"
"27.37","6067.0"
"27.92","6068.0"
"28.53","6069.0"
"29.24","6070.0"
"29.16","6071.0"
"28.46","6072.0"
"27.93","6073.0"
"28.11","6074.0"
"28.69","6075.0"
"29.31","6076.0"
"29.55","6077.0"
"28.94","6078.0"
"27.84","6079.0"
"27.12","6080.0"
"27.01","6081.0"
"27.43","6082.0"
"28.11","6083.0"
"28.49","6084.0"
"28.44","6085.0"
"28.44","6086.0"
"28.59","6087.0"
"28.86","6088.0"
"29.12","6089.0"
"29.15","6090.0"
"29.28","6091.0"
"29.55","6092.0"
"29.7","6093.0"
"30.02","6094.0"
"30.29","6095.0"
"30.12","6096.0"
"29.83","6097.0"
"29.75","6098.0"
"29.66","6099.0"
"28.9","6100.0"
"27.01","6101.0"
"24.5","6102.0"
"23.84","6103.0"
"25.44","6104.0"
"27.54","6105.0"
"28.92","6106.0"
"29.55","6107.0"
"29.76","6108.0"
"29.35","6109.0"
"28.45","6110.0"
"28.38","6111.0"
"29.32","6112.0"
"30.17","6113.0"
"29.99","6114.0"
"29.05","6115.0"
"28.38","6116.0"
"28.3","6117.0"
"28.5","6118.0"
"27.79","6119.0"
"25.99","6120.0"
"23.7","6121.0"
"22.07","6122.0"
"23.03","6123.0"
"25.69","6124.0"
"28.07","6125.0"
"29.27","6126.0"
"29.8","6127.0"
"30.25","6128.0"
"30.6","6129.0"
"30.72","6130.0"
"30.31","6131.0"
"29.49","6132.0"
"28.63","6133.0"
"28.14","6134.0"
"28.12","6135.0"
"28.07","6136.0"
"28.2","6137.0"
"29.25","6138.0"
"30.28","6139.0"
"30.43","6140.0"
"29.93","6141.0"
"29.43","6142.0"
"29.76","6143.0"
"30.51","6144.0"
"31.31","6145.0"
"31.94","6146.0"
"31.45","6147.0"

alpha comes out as 0.22 mag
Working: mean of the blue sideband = 25.6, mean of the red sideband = 28.1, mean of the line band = 22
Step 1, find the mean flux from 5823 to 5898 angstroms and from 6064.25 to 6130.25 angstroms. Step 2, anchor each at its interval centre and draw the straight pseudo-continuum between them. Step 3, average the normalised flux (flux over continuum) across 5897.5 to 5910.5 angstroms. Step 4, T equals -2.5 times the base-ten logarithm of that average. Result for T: 0.355 mag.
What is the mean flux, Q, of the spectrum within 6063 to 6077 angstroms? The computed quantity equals 28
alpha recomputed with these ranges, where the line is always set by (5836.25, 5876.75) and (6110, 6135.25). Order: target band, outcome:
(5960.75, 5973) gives 0.18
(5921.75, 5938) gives 0.23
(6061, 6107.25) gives -0.03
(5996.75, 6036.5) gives 0.06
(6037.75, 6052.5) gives -0.03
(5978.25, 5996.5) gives 0.12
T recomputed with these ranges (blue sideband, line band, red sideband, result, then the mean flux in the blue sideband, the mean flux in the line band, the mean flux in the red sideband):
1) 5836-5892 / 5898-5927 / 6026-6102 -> 0.251 mag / 20.9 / 17.9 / 27.8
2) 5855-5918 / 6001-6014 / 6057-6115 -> 0.026 mag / 17.2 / 23.4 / 28.3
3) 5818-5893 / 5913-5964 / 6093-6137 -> 0.176 mag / 22.1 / 20.5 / 28.3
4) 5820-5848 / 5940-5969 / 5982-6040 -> 0.189 mag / 26.6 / 21.2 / 24.5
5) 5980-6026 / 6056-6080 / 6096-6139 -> -0.063 mag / 23.9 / 27.9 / 28.2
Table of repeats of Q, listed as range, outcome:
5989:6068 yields 25.8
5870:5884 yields 19.2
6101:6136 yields 28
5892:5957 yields 18.5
